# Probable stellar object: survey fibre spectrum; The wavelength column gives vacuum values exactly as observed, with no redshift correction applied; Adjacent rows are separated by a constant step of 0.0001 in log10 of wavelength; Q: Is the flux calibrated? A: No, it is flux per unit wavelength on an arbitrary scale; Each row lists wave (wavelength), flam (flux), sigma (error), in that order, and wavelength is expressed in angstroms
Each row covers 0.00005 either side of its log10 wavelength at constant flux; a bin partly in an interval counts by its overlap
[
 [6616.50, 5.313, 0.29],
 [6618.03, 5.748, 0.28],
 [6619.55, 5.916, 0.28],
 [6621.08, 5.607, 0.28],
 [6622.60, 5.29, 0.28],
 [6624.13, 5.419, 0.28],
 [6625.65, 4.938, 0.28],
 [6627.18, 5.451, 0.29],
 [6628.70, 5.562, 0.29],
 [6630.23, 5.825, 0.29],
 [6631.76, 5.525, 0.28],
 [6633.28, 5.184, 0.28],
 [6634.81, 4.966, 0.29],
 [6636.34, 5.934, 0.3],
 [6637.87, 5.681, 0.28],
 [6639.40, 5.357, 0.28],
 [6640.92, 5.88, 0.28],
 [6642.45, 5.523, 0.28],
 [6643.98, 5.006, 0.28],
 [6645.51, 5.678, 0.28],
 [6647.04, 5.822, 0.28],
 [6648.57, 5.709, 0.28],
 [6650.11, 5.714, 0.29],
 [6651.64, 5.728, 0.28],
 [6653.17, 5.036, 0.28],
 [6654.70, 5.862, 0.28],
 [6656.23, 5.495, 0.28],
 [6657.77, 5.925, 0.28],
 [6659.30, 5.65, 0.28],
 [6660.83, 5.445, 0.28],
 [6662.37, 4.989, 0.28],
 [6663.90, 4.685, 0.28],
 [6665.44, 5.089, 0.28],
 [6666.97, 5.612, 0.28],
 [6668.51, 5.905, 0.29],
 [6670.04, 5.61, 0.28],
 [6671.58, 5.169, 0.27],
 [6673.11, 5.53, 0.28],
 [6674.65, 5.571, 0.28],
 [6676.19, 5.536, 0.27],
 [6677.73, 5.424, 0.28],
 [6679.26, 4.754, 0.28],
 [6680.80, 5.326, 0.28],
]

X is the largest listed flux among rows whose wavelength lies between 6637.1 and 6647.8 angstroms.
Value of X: 5.88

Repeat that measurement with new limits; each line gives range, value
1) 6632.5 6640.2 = 5.934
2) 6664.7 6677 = 5.905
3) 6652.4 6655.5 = 5.862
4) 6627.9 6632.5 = 5.825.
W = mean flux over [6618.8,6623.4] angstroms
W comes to 5.6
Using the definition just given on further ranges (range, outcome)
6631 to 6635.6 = 5.23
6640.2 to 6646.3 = 5.52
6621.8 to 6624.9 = 5.37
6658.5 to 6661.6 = 5.56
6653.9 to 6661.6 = 5.67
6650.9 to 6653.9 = 5.39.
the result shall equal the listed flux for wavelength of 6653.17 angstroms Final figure 5.036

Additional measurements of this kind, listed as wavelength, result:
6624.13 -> 5.419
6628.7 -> 5.562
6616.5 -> 5.313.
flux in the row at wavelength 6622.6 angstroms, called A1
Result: 5.29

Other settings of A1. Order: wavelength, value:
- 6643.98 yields 5.006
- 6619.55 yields 5.916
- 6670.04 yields 5.61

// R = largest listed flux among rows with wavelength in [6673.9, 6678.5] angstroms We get 5.571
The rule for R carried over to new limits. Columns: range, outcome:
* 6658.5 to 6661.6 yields 5.65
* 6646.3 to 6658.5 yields 5.925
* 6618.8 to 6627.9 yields 5.916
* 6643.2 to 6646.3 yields 5.678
